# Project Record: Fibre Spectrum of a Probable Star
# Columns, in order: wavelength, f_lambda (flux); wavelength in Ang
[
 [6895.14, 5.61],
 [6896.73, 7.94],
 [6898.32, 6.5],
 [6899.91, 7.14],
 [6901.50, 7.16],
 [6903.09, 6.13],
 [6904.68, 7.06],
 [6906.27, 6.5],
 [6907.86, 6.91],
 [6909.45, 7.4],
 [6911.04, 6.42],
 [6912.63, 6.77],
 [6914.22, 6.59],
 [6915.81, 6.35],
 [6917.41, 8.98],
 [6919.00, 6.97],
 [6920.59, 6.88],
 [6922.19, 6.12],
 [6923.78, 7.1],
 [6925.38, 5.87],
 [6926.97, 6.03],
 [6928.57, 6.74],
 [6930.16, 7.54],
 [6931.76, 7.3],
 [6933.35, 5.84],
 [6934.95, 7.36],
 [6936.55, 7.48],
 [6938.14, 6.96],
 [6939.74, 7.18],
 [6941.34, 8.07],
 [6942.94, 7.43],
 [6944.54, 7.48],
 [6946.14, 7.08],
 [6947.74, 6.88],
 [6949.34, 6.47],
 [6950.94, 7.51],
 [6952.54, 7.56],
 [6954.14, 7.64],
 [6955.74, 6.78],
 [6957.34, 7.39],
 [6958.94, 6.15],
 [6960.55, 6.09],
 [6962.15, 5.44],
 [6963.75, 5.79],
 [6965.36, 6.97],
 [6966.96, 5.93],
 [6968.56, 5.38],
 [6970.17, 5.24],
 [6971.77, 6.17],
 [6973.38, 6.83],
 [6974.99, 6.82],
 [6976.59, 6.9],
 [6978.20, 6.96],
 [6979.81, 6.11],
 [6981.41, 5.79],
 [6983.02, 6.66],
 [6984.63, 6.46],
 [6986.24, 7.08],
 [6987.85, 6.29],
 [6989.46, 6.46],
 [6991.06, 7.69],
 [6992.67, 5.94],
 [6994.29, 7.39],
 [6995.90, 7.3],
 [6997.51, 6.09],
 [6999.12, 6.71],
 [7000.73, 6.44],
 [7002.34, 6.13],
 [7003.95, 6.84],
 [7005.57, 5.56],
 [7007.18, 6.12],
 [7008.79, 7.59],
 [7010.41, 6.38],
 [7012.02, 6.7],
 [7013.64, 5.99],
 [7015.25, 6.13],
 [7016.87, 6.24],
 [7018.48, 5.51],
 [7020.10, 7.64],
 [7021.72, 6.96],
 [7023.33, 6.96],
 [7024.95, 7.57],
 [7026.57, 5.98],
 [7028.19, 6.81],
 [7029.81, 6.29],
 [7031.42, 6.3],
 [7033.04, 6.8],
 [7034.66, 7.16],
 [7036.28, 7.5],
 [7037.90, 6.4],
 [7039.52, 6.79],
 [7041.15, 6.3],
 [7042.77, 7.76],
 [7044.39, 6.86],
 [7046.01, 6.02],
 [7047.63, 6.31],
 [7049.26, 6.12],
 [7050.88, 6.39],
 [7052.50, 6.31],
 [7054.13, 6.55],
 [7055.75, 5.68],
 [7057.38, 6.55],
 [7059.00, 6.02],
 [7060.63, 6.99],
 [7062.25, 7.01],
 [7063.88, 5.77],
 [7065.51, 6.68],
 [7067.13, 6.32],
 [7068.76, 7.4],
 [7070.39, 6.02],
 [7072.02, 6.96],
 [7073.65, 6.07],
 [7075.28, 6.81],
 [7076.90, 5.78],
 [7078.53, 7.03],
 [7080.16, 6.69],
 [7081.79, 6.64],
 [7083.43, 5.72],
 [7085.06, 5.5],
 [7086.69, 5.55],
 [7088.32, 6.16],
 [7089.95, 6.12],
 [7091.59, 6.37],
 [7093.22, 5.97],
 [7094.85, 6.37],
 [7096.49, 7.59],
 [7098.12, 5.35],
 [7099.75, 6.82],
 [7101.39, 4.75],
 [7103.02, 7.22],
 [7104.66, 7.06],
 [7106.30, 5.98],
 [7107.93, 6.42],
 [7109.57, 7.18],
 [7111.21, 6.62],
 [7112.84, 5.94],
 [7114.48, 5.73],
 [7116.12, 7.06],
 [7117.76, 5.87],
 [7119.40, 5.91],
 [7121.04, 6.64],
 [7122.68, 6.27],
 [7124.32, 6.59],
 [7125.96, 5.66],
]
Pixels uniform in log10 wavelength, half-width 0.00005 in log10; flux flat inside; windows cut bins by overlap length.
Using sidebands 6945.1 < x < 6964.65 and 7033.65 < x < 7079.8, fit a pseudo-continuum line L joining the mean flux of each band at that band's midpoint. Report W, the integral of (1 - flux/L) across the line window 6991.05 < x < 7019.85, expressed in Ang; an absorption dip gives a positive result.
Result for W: 0.8 Ang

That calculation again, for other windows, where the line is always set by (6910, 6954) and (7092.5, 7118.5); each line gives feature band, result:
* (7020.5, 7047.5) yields -0.58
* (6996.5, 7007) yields 0.70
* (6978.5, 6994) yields 0.61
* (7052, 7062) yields 0.25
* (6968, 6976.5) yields 0.85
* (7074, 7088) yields 0.56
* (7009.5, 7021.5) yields 0.53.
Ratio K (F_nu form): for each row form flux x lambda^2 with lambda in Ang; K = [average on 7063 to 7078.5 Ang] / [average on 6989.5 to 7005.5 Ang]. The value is 1.0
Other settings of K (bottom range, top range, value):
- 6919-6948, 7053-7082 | 0.97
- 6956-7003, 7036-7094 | 1.02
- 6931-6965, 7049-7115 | 0.95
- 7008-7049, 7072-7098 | 0.96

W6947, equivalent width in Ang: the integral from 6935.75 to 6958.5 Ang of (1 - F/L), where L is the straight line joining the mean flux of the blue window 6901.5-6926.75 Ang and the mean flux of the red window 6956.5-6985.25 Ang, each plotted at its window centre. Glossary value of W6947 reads -2.7 Ang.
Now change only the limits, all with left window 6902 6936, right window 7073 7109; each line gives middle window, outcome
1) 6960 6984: 1.6 Ang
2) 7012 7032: -0.2 Ang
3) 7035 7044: -0.7 Ang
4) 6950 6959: -0.7 Ang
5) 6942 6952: -0.7 Ang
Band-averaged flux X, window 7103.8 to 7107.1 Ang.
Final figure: 6.51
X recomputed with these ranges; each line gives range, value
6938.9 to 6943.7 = 7.55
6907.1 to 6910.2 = 7.16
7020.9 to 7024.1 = 6.97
